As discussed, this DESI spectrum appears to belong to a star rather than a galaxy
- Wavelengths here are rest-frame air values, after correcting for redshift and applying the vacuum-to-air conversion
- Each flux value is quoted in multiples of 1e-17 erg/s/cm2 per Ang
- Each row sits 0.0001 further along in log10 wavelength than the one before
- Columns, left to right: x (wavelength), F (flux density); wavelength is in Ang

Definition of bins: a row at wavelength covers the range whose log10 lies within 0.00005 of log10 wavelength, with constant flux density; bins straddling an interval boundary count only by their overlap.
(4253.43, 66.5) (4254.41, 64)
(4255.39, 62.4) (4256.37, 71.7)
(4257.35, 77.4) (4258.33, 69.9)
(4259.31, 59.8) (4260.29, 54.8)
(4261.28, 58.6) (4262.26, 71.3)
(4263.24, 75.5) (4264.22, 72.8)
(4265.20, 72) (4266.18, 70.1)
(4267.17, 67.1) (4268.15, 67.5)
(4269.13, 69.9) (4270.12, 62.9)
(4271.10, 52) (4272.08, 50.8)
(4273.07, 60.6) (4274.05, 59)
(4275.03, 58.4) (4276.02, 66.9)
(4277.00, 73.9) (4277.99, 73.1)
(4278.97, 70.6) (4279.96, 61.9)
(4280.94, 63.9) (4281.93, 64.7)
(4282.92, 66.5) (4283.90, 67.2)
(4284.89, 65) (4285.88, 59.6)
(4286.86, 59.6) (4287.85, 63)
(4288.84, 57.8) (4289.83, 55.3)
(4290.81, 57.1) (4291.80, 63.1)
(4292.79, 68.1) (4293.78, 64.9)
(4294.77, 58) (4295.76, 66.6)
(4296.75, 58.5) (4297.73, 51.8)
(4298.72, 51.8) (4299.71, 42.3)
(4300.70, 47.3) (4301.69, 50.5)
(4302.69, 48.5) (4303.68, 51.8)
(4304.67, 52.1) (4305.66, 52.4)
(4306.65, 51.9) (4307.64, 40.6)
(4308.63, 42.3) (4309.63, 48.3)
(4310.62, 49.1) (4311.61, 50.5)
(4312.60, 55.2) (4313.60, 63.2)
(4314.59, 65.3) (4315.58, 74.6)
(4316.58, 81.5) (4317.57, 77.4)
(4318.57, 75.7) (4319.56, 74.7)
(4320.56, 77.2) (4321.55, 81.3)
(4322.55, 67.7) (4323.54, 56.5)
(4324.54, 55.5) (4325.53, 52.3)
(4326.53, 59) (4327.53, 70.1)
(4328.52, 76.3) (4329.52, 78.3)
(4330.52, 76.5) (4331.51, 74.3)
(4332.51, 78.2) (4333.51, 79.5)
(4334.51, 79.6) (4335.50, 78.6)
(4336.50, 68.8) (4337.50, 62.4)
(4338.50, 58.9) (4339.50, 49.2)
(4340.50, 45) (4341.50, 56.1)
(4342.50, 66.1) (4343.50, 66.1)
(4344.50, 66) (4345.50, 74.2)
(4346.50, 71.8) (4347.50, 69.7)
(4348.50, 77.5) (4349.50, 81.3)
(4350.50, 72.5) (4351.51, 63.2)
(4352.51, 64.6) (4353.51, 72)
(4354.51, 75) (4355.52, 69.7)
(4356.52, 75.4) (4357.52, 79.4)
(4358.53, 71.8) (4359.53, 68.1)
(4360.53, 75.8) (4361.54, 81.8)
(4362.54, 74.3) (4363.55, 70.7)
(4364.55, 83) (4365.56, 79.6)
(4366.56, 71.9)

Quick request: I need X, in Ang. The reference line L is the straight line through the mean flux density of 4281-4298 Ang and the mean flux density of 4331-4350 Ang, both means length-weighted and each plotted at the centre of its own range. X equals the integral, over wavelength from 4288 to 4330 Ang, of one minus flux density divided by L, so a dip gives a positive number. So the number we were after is 2.86 Ang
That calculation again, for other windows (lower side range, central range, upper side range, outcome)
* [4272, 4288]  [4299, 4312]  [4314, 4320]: 4.20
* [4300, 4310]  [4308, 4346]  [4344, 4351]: -3.19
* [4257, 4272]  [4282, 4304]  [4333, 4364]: 3.05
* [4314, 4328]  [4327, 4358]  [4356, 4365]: 1.03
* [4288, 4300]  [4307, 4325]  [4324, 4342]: 0.01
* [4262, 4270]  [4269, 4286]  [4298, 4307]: 0.00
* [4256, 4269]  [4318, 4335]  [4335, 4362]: -0.64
